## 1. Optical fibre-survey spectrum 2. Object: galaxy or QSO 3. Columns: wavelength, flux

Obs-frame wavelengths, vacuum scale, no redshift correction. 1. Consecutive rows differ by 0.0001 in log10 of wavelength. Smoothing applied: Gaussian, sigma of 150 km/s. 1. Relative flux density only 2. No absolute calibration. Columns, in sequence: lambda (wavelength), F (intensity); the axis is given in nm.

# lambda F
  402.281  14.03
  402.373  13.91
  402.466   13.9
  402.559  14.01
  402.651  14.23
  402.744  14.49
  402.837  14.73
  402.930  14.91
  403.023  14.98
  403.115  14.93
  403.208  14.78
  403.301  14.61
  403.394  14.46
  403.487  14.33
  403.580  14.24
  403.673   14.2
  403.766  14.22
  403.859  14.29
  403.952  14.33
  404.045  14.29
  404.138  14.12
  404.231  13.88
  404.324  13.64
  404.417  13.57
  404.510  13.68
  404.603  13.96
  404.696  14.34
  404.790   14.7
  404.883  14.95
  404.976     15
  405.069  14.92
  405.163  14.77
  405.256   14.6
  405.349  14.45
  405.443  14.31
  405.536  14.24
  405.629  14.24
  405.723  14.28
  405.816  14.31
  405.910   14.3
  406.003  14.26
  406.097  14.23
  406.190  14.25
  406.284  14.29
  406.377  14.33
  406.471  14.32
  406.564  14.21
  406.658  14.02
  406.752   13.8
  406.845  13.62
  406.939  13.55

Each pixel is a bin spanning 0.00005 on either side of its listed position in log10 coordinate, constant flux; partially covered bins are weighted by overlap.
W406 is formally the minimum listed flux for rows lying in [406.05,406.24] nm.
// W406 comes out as 14.23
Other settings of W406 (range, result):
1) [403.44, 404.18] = 14.12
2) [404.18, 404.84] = 13.57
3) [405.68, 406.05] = 14.26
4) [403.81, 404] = 14.29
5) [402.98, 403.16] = 14.93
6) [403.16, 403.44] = 14.46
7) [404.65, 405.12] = 14.34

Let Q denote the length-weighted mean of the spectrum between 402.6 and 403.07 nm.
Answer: 14.7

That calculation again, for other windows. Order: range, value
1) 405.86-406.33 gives 14.3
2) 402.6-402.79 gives 14.4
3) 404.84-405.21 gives 14.9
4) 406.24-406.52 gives 14.4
